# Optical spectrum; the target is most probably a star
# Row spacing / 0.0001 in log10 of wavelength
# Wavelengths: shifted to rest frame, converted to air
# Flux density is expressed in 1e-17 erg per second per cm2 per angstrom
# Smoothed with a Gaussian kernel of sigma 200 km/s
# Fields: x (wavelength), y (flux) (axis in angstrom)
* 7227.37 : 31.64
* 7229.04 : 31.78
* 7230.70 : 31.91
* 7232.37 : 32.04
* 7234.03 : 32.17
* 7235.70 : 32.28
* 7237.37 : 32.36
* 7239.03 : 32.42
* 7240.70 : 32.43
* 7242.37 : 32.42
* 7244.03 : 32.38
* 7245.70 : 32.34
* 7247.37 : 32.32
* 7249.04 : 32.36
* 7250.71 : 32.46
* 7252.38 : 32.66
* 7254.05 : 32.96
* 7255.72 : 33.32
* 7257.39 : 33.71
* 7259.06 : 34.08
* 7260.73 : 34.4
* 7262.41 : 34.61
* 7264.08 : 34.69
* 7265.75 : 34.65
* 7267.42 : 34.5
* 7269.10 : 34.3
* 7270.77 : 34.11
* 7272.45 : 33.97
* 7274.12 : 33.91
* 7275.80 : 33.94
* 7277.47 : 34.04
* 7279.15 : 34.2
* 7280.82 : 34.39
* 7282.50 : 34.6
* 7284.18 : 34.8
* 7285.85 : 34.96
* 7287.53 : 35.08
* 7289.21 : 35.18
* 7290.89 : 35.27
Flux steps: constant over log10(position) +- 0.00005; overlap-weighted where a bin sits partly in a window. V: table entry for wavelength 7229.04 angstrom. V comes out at 31.78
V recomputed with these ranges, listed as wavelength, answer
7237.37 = 32.36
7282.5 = 34.6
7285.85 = 34.96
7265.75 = 34.65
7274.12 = 33.91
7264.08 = 34.69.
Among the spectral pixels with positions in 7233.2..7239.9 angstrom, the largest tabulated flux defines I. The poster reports 32.42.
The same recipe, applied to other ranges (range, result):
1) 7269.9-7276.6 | 34.11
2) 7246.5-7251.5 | 32.46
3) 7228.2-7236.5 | 32.28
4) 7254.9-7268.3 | 34.69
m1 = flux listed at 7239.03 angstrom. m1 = 32.42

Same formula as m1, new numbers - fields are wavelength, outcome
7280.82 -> 34.39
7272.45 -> 33.97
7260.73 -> 34.4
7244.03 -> 32.38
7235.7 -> 32.28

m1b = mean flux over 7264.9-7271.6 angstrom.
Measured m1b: 34.4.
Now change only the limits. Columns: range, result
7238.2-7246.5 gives 32.4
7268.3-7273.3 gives 34.1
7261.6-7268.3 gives 34.6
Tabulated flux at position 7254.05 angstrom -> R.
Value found 32.96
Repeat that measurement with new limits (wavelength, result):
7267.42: 34.5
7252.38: 32.66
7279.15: 34.2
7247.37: 32.32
